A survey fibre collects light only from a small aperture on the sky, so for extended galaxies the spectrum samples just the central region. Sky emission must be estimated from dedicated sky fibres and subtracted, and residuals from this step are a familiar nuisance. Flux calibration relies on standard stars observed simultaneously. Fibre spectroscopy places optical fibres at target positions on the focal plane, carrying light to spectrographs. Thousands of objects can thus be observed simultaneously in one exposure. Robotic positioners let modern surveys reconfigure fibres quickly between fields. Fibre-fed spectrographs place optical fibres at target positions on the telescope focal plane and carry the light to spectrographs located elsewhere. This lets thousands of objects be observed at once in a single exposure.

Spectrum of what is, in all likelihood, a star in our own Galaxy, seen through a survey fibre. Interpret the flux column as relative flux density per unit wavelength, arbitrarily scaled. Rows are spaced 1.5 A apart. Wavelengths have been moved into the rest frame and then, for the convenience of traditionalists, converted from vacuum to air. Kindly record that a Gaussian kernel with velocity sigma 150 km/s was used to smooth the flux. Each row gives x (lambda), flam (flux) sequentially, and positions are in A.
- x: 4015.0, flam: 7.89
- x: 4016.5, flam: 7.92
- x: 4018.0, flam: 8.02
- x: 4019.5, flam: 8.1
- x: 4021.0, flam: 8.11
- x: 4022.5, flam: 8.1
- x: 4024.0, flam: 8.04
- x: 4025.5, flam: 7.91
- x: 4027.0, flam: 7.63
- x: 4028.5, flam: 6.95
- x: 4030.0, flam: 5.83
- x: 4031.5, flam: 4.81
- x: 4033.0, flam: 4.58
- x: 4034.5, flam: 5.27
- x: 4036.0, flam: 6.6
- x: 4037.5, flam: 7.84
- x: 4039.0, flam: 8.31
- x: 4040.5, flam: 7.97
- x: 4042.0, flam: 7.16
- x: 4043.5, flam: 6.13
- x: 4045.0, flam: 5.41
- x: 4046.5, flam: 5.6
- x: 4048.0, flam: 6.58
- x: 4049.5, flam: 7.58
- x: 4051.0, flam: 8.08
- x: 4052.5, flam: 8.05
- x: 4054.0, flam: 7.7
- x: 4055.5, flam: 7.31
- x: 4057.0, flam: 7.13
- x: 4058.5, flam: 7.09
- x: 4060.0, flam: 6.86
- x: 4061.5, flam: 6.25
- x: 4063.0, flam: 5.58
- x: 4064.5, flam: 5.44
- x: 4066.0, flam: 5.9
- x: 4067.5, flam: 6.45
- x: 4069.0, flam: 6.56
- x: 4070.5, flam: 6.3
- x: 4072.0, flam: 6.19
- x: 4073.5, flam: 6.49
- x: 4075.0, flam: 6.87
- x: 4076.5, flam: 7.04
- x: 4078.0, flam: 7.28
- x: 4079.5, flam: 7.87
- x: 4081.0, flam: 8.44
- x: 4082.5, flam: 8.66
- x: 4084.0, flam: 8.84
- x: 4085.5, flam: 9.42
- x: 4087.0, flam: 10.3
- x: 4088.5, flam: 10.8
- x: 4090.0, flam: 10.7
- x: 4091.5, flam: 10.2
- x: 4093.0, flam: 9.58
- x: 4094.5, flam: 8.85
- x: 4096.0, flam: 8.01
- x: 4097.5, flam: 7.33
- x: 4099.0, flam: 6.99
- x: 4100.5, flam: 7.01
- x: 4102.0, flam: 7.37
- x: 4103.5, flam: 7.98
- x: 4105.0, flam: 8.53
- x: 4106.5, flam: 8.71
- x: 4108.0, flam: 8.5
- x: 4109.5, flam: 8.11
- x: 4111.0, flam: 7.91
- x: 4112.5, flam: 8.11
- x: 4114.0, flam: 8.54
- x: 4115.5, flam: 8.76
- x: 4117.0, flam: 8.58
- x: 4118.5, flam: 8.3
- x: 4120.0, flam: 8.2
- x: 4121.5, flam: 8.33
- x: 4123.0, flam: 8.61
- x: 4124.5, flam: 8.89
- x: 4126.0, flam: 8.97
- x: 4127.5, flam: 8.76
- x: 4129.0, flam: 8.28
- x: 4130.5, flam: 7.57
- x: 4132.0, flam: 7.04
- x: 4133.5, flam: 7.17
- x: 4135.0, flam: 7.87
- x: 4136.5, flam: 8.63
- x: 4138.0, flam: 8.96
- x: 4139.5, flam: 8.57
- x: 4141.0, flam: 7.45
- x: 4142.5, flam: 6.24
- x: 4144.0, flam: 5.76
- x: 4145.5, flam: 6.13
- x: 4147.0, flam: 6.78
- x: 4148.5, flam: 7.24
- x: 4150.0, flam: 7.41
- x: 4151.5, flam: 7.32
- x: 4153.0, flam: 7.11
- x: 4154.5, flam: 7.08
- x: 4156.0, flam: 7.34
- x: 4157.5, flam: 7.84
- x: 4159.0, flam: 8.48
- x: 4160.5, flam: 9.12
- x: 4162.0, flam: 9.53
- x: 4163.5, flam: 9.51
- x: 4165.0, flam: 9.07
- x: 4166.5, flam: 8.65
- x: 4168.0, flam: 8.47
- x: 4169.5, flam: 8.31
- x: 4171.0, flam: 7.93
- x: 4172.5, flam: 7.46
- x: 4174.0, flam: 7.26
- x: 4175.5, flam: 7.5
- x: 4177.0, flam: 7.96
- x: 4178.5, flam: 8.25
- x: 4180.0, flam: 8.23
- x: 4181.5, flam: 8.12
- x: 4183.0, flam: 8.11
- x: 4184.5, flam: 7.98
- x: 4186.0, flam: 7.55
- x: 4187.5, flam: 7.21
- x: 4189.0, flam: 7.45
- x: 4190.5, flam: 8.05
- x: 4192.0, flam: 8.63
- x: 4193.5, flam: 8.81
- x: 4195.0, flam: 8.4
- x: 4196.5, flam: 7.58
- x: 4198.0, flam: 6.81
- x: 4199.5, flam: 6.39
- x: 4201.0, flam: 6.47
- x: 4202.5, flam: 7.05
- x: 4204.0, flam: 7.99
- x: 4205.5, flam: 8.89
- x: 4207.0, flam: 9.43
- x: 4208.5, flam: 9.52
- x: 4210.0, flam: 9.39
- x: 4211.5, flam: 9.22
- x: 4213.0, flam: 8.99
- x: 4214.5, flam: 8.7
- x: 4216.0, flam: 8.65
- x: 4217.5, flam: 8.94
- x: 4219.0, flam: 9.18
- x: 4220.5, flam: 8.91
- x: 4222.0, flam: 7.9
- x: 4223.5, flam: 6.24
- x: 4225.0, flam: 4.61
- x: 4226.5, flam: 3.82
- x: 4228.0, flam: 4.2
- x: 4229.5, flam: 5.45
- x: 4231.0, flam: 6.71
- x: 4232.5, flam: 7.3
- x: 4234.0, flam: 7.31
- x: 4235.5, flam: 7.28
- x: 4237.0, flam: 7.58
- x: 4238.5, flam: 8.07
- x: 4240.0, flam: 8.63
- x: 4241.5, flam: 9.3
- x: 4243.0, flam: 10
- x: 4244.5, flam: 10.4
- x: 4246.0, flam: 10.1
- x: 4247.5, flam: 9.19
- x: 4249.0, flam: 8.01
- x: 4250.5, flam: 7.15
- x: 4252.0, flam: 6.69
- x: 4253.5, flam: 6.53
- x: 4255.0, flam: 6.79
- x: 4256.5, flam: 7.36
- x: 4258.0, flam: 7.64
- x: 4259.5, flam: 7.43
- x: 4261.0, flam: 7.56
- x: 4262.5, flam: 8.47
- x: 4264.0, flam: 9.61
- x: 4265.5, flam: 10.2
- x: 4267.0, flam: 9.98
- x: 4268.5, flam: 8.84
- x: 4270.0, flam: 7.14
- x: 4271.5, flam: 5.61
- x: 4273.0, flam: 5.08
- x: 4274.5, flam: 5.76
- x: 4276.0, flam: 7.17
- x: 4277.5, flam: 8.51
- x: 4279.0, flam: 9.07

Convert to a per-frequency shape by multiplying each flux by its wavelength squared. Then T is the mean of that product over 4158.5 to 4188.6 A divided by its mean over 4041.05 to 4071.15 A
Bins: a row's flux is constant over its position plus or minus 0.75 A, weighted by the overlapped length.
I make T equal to 1.3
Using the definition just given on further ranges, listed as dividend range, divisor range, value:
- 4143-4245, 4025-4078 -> 1.26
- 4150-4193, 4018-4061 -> 1.22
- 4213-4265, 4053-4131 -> 1.04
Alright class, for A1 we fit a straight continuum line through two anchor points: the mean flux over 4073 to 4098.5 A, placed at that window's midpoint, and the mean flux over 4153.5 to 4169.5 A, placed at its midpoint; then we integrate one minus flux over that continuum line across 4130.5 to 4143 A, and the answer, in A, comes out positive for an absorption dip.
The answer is 1.1 A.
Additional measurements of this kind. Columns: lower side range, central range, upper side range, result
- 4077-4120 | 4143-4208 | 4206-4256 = 2.63 A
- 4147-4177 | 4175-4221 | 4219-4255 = -2.75 A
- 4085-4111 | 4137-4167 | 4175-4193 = 1.59 A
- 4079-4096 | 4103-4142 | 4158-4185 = 2.94 A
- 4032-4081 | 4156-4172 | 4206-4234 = -2.81 A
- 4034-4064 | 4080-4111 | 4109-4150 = -4.99 A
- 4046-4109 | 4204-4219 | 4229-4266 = -2.02 A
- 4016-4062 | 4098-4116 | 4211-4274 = -1.79 A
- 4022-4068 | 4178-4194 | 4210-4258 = -1.12 A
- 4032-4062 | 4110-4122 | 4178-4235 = -1.85 A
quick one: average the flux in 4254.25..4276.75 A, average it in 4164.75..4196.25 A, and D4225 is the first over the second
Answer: 0.95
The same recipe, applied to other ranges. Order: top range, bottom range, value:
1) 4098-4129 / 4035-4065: 1.19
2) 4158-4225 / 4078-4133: 0.96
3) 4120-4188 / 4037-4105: 1.05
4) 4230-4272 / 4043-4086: 1.16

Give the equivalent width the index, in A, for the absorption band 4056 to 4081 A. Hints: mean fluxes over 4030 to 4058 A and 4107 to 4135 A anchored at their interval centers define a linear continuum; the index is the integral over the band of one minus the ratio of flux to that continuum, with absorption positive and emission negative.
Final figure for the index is 2.05 A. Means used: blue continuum 6.76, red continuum 8.25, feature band 6.64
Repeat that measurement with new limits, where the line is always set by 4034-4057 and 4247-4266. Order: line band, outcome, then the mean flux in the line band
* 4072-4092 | -3.81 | 8.57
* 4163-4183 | -1.74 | 8.19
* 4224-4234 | 2.88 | 5.52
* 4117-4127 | -1.65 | 8.56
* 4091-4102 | -1.40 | 8.18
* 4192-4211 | -1.13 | 8.1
